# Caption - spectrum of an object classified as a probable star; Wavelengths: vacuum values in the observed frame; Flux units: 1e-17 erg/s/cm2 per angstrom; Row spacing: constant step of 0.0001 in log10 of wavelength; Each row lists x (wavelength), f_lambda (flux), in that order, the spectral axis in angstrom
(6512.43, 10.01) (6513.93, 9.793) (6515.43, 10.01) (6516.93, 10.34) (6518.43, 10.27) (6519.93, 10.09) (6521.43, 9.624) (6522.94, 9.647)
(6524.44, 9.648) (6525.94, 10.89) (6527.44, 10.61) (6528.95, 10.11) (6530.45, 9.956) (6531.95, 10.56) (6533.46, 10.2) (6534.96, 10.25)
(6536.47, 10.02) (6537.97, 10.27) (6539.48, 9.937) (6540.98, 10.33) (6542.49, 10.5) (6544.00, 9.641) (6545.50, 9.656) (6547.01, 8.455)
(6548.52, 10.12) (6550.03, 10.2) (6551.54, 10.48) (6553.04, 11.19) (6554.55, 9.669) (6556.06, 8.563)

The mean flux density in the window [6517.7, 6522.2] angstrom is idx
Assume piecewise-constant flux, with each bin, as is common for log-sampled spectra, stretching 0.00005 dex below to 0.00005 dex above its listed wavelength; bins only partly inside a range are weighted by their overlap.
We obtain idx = 9.98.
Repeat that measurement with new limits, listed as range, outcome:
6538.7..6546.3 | 10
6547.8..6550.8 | 10.1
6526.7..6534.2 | 10.3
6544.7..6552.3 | 9.79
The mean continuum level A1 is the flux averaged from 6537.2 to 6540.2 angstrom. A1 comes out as 10.1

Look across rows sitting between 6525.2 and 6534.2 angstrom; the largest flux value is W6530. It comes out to 10.89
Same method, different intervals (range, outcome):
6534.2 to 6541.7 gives 10.33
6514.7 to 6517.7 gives 10.34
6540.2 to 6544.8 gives 10.5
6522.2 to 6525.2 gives 9.648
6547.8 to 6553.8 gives 11.19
